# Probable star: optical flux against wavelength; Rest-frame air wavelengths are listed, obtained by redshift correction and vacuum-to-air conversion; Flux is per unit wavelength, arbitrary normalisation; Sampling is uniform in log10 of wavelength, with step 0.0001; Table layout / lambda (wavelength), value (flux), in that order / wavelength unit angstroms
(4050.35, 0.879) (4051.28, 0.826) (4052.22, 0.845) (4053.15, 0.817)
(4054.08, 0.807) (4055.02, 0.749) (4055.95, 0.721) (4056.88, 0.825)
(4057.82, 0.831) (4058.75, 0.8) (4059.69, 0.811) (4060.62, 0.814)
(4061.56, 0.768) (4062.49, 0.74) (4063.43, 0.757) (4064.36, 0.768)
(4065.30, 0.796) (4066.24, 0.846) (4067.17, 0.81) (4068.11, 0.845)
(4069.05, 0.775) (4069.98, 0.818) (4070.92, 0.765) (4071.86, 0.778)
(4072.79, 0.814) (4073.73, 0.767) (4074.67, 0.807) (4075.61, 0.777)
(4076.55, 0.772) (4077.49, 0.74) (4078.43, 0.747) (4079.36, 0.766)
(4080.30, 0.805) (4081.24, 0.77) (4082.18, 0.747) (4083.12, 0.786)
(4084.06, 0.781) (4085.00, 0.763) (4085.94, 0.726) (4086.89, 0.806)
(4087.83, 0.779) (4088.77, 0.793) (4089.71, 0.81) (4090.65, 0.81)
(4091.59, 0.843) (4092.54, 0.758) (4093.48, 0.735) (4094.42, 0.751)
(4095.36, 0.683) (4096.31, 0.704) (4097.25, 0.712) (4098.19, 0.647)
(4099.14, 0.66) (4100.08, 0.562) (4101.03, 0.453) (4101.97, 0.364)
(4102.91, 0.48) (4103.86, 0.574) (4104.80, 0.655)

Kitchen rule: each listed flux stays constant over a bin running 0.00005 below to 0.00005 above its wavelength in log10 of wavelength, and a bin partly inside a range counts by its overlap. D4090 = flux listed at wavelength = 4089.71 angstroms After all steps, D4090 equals 0.81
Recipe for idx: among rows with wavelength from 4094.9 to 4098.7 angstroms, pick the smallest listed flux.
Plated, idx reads 0.647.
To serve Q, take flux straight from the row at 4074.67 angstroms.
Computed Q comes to 0.807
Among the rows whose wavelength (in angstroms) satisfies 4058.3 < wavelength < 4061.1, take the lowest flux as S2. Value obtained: 0.8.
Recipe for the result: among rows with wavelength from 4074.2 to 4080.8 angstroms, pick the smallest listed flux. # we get 0.74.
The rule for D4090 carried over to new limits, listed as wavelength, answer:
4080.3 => 0.805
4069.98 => 0.818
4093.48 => 0.735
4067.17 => 0.81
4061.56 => 0.768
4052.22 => 0.845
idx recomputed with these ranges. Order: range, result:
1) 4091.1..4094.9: 0.735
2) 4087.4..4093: 0.758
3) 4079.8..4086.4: 0.726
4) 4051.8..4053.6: 0.817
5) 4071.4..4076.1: 0.767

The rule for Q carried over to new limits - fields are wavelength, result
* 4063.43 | 0.757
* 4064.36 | 0.768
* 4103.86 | 0.574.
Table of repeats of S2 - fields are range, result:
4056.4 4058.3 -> 0.825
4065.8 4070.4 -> 0.775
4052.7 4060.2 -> 0.721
